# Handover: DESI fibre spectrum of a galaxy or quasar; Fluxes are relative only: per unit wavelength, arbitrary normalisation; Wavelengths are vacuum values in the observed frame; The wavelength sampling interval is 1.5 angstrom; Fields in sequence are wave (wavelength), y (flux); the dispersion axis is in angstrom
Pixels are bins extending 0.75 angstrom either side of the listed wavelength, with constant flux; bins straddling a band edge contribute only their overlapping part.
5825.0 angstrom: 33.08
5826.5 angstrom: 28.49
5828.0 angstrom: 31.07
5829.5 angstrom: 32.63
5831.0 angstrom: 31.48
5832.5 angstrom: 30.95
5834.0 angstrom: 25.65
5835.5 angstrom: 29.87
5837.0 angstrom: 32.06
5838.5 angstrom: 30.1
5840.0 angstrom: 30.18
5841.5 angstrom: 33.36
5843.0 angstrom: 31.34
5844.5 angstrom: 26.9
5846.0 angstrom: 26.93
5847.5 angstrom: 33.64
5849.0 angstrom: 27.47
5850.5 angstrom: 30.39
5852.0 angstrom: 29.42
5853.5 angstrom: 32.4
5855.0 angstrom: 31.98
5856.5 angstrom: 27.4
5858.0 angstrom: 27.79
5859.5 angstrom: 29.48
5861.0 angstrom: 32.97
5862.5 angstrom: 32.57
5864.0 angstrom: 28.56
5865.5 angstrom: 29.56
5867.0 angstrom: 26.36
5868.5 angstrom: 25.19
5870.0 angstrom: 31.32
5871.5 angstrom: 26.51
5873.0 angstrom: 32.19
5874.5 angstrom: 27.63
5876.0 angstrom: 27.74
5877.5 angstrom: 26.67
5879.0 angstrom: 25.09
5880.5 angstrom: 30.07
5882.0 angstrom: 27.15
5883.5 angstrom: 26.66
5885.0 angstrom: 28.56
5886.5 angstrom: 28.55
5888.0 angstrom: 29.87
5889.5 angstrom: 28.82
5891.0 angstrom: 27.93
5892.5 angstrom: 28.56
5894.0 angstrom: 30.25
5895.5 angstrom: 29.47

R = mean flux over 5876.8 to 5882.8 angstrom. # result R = 27.2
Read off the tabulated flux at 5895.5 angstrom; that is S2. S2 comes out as 29.47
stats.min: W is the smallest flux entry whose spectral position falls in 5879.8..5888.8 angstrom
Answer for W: 26.66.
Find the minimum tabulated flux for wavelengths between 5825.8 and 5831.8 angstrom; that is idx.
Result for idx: 28.49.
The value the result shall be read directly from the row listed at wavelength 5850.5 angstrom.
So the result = 30.39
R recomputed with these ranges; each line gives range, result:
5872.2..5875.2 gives 29.9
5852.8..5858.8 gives 29.9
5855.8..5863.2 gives 30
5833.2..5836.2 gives 27.8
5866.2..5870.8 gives 27.6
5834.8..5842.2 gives 31.1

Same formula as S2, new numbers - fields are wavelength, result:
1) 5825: 33.08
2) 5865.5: 29.56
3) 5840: 30.18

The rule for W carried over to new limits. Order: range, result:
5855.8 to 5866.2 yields 27.4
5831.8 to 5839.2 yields 25.65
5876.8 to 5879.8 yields 25.09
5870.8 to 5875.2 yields 26.51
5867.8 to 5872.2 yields 25.19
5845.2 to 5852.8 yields 26.93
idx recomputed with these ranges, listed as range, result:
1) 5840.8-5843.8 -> 31.34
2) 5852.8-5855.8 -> 31.98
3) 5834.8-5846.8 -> 26.9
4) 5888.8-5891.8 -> 27.93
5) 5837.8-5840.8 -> 30.1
